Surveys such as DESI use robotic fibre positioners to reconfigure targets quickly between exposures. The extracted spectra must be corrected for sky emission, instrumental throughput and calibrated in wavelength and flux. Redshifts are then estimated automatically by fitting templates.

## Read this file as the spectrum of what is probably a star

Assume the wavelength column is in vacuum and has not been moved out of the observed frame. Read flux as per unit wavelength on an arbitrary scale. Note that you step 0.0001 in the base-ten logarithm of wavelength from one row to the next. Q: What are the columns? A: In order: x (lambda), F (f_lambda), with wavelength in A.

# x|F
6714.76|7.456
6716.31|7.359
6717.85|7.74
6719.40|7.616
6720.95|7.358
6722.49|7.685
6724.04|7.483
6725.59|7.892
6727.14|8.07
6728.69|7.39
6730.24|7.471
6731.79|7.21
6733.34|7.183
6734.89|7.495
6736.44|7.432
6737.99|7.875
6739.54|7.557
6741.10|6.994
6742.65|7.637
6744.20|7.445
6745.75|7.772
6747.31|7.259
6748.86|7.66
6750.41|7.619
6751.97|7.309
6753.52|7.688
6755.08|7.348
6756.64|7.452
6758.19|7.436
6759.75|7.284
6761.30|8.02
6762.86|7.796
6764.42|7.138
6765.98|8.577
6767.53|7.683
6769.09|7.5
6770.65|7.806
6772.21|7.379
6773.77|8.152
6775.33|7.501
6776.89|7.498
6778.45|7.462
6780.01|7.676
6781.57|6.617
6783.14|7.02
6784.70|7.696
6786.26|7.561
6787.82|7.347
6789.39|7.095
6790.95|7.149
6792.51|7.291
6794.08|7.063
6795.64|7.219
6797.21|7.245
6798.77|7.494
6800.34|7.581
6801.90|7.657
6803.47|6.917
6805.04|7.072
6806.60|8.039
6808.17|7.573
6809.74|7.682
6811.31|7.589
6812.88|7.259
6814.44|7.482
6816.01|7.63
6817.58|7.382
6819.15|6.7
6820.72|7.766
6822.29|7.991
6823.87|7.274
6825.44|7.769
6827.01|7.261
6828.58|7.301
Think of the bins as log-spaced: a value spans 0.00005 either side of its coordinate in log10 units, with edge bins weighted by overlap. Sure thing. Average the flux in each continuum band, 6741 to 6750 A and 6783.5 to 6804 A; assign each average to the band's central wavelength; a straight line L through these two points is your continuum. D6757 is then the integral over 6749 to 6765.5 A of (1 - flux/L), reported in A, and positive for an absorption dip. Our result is -0.1 A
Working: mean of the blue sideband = 7.51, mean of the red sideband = 7.33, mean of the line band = 7.53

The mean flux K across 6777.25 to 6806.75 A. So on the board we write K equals 7.31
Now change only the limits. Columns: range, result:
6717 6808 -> 7.49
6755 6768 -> 7.65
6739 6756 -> 7.48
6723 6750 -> 7.52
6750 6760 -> 7.44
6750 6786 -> 7.55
